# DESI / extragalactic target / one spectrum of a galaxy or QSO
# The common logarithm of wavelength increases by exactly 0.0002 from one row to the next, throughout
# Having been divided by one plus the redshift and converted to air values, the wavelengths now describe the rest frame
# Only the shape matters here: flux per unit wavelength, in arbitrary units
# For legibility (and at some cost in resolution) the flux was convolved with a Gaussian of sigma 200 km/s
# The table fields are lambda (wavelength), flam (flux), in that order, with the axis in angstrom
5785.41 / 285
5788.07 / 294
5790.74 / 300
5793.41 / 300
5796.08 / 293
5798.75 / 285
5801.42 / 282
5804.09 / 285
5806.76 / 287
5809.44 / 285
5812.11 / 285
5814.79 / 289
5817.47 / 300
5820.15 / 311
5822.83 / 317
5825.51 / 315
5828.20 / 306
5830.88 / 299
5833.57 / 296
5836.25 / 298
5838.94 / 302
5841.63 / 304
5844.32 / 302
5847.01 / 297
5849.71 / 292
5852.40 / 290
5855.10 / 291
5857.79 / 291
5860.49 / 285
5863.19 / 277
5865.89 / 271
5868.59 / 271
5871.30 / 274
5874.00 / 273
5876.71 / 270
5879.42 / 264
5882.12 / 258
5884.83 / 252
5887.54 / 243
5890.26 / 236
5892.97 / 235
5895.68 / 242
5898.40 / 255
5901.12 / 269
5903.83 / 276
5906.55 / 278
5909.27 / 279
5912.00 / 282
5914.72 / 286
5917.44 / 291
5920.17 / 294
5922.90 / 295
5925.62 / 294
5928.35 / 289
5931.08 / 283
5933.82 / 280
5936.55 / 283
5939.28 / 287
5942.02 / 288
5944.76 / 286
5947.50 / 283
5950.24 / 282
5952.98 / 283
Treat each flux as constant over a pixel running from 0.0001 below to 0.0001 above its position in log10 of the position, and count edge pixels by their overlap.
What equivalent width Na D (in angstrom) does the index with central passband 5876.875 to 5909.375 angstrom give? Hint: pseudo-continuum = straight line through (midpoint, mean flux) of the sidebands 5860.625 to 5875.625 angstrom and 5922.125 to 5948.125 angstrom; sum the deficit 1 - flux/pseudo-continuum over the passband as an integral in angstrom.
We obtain 2.6 angstrom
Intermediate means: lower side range 274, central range 257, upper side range 287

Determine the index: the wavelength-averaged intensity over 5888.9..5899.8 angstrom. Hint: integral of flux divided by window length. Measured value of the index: 242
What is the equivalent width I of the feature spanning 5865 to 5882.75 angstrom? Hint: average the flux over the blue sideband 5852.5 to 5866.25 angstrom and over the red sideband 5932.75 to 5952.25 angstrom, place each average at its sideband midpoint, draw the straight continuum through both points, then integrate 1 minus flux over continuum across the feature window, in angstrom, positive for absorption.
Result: 1.0 angstrom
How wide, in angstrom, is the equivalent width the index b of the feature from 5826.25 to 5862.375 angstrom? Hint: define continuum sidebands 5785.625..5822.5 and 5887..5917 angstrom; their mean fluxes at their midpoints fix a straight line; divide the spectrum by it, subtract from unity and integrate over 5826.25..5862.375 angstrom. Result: -2.0 angstrom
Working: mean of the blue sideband 292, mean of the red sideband 263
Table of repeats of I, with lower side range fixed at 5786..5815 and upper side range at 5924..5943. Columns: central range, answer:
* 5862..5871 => 0.5 angstrom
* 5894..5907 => 1.1 angstrom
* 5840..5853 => -0.4 angstrom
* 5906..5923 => 0.0 angstrom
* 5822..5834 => -0.8 angstrom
